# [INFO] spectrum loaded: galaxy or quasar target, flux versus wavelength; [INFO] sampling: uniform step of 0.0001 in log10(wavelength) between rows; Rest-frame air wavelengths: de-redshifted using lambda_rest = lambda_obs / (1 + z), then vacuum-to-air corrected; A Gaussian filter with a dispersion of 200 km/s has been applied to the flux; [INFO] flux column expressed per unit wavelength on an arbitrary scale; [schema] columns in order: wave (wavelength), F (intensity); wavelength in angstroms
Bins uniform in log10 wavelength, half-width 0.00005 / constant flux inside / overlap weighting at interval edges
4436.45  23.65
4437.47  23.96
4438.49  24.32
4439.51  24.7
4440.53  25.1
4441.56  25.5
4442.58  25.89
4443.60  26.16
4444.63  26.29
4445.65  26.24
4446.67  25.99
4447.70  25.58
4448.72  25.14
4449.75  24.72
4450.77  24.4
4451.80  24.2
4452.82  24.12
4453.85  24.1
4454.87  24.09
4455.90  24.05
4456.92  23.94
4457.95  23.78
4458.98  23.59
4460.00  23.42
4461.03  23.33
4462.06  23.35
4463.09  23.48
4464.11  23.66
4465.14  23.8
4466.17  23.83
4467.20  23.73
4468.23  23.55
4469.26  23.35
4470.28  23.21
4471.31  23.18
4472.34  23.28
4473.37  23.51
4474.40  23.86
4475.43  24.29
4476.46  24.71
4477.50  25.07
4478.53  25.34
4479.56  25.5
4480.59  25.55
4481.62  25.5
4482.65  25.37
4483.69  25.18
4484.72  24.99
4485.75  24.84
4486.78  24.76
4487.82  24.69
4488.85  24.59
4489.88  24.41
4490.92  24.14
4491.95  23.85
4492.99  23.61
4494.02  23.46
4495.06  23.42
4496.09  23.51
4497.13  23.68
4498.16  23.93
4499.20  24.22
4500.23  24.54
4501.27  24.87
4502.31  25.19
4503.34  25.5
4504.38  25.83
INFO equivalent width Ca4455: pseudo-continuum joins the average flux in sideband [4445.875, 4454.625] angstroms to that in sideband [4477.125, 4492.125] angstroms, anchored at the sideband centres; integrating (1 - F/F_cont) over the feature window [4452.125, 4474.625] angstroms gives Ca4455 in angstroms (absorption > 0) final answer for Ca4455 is 1.10 angstroms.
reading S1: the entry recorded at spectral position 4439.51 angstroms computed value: 24.7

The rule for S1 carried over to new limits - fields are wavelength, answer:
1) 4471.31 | 23.18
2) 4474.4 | 23.86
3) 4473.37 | 23.51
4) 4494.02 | 23.46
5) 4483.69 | 25.18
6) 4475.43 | 24.29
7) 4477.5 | 25.07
